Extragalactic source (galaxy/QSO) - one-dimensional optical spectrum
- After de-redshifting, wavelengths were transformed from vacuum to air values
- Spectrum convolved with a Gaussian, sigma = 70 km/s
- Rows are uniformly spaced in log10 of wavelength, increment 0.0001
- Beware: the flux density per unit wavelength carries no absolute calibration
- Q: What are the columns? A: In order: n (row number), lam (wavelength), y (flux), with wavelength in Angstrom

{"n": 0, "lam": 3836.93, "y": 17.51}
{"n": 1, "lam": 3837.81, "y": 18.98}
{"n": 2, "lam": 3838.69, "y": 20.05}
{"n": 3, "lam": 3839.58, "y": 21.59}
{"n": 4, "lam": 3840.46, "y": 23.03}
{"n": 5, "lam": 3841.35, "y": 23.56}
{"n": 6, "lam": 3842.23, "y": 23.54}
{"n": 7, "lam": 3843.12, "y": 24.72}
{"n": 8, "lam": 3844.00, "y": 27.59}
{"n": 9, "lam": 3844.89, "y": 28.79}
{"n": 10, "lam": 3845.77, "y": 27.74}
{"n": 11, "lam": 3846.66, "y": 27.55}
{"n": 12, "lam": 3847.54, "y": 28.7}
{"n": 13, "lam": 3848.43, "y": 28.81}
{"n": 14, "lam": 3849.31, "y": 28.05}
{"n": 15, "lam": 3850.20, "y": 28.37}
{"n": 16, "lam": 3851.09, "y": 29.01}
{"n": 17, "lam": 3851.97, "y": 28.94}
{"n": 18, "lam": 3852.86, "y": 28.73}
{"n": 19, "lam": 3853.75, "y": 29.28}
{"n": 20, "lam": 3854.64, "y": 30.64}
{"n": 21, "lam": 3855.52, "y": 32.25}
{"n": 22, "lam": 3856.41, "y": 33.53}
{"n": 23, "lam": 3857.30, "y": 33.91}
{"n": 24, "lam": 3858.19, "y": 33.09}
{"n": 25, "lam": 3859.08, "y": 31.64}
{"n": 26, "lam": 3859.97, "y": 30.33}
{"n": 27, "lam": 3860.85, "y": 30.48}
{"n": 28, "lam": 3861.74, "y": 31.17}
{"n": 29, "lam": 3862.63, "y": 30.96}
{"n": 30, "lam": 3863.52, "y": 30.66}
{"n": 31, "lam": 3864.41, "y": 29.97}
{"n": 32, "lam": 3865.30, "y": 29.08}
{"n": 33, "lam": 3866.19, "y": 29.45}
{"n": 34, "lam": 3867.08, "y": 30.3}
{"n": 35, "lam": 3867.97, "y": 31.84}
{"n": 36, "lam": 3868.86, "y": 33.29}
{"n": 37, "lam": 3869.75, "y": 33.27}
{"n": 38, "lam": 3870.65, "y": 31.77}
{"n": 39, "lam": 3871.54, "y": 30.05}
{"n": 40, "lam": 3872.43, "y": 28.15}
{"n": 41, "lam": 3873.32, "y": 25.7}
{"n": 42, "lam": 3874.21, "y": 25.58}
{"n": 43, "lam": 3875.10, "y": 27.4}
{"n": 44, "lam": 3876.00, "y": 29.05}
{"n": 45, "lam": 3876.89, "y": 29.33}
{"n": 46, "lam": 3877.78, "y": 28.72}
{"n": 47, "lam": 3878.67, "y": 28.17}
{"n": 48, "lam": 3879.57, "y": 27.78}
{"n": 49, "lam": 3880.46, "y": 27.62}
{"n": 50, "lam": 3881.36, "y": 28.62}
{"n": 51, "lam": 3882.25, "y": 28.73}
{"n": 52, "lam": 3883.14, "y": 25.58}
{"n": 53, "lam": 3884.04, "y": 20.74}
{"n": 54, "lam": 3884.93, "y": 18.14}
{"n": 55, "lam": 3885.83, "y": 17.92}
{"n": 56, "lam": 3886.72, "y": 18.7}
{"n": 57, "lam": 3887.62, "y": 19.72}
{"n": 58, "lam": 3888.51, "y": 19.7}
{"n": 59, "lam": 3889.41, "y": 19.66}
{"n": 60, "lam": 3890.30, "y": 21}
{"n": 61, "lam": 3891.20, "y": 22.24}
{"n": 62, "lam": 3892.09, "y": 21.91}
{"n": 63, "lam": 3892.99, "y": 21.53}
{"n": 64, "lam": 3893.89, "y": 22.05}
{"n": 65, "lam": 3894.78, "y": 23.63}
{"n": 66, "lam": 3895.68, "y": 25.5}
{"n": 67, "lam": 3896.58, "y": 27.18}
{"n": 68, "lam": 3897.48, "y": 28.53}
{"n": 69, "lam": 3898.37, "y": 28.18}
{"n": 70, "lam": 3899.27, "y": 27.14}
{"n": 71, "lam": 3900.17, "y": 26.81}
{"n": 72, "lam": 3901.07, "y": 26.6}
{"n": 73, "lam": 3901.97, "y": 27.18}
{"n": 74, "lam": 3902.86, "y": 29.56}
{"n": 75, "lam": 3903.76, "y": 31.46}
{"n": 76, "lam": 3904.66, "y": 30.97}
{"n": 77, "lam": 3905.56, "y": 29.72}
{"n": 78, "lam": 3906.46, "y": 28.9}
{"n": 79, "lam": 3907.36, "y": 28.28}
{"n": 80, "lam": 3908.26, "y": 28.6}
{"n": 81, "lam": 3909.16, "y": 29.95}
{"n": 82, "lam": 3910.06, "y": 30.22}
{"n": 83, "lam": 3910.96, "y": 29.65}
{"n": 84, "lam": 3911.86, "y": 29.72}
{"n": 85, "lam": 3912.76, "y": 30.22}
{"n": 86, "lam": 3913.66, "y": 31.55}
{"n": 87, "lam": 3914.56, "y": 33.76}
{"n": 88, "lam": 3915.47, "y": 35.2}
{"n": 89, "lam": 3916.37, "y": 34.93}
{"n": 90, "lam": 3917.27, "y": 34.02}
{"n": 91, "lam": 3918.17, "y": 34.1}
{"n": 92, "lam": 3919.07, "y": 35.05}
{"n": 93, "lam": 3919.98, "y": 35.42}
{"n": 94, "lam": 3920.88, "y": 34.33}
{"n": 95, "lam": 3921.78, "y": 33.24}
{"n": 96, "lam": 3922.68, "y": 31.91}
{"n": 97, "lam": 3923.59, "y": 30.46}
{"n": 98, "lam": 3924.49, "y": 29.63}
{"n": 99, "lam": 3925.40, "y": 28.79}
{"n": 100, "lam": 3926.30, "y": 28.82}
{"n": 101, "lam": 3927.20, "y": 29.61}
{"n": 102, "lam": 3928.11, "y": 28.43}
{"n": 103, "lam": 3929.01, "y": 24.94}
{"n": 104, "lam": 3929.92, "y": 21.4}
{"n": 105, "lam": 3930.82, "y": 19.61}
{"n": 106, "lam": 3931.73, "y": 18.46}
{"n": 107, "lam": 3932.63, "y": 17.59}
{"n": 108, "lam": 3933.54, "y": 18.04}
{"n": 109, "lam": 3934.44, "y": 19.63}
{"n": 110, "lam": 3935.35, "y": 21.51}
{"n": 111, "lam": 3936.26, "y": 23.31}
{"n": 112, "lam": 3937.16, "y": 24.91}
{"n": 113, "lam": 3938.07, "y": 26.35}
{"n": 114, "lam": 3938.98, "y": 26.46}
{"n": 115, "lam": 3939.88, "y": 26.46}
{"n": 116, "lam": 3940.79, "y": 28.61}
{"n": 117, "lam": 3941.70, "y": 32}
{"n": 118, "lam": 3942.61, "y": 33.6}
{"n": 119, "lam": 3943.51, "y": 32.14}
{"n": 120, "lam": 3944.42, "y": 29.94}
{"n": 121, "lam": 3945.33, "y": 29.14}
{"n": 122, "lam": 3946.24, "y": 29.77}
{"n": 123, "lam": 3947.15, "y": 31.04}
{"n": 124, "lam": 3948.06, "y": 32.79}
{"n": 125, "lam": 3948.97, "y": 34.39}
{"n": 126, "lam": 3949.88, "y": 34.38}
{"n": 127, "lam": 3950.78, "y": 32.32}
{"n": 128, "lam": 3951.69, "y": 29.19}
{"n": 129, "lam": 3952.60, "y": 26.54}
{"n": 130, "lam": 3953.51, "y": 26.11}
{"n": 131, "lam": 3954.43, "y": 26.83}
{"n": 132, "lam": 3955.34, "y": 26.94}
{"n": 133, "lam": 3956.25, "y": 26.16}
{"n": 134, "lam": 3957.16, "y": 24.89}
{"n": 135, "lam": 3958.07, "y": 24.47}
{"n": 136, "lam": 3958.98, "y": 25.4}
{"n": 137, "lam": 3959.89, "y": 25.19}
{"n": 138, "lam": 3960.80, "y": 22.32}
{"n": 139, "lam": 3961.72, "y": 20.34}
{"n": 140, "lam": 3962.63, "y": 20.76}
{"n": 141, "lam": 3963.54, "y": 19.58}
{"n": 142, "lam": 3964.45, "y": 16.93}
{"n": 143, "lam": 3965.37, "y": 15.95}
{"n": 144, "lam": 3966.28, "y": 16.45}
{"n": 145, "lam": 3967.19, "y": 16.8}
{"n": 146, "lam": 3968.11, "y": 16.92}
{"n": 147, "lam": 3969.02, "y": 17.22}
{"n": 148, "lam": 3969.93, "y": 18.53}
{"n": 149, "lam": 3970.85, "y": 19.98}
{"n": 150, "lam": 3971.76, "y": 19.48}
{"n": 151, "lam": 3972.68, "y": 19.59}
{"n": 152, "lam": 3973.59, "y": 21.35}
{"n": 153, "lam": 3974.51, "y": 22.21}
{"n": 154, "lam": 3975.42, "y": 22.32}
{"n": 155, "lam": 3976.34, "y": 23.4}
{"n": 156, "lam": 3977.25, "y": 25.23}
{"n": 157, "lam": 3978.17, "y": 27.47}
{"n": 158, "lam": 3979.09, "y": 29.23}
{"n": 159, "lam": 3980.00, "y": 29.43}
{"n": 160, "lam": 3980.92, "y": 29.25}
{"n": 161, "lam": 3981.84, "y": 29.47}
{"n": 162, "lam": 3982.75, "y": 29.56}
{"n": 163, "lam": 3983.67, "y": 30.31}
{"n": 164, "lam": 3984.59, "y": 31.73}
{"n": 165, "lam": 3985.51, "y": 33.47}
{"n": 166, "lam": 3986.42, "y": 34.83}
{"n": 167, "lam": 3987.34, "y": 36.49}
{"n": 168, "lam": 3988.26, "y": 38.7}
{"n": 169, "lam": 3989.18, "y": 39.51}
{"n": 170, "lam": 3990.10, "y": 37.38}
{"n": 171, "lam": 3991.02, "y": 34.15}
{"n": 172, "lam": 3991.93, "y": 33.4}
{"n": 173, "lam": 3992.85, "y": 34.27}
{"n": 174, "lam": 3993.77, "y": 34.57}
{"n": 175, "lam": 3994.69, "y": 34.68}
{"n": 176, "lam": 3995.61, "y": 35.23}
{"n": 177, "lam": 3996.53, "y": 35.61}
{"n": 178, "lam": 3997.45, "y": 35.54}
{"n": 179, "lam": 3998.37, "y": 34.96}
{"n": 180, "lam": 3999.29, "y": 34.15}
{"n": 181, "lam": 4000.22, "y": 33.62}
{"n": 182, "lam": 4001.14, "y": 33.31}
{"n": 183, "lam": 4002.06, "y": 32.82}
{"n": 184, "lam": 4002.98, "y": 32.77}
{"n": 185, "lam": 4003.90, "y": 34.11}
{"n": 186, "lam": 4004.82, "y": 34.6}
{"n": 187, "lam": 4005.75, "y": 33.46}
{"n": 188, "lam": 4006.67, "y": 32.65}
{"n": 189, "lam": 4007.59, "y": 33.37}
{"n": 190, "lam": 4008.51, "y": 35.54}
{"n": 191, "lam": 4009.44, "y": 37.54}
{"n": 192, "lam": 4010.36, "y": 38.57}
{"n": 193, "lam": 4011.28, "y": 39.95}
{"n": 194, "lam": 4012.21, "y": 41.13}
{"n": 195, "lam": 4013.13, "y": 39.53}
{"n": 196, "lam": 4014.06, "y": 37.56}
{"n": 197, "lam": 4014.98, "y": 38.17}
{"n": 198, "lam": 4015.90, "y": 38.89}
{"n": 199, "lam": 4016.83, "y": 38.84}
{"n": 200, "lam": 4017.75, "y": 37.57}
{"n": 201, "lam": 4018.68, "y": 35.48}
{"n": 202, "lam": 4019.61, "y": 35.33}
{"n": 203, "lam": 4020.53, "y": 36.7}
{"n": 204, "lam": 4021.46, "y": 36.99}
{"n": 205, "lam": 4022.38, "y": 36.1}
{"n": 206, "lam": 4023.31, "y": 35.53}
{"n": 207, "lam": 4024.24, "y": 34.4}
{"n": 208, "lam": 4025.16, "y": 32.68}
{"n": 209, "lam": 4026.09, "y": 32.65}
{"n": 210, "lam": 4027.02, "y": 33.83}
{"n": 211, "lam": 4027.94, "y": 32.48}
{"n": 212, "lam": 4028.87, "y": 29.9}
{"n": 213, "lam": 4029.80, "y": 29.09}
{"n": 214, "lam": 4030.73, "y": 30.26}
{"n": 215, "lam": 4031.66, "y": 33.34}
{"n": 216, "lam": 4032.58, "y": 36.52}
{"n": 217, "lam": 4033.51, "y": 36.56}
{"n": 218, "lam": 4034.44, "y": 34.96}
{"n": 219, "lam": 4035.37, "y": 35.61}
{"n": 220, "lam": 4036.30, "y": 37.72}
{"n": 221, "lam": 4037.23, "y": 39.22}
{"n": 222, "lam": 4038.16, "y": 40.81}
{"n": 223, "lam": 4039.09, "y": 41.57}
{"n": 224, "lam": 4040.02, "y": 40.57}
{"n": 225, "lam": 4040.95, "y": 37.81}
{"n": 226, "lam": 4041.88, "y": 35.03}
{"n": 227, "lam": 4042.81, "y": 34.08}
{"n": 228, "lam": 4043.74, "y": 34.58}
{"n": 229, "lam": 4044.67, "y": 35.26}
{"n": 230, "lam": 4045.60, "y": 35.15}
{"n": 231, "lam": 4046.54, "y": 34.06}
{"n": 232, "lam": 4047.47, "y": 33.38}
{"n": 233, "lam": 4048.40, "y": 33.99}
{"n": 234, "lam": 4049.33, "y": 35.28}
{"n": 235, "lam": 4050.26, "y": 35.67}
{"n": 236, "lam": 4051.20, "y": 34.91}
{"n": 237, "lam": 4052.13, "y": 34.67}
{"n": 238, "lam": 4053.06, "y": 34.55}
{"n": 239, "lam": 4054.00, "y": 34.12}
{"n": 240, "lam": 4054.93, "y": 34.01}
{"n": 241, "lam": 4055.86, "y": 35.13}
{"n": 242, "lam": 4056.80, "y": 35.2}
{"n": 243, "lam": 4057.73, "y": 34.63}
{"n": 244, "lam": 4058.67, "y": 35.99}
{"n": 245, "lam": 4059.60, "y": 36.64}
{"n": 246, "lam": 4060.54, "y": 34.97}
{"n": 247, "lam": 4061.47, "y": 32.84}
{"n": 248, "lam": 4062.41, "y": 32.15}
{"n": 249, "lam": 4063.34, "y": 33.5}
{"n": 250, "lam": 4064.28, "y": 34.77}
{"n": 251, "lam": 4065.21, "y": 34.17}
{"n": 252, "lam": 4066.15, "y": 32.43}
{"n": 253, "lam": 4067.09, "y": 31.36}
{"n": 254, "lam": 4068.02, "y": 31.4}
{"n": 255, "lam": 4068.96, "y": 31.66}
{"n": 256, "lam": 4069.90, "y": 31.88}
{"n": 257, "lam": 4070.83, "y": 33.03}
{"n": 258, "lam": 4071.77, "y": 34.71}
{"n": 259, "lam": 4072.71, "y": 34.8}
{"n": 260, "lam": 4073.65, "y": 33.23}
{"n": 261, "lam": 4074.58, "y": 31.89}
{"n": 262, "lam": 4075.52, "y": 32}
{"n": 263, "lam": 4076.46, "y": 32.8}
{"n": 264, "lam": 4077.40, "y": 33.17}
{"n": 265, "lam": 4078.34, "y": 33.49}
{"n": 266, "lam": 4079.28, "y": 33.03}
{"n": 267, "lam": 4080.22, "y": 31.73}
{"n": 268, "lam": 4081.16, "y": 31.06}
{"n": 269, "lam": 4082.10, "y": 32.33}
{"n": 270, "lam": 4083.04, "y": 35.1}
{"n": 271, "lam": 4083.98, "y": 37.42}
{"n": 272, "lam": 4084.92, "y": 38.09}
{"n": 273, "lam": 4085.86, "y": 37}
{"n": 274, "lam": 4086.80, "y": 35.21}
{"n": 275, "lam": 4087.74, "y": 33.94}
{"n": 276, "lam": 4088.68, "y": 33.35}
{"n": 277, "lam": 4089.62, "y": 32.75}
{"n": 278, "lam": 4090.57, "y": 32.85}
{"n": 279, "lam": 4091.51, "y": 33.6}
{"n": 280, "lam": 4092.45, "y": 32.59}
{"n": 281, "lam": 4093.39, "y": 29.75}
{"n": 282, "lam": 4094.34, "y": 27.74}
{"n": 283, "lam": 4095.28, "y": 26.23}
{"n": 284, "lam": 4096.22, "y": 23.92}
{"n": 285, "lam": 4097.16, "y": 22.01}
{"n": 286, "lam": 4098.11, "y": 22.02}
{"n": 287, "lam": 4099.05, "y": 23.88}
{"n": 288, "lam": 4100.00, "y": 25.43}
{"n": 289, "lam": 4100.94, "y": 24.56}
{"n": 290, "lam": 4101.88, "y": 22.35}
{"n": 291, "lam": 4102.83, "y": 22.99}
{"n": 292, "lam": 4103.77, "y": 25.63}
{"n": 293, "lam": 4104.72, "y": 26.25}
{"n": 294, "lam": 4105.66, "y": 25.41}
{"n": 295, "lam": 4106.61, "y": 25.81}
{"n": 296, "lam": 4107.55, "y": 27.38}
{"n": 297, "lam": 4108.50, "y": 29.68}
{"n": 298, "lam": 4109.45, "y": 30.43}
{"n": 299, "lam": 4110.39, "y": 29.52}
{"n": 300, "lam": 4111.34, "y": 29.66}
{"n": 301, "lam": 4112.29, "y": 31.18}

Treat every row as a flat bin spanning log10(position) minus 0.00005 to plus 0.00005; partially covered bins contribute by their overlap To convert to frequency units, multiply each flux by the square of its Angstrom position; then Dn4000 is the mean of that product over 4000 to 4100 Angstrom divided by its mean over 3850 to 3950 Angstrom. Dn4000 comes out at 1.3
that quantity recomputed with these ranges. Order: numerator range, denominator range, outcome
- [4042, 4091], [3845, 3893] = 1.35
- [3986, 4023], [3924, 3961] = 1.38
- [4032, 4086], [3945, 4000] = 1.30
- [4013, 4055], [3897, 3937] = 1.32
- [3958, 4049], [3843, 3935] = 1.21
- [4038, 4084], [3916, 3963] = 1.31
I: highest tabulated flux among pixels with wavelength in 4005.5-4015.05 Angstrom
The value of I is 41.13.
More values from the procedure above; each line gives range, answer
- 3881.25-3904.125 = 31.46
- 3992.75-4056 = 41.57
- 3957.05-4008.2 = 39.51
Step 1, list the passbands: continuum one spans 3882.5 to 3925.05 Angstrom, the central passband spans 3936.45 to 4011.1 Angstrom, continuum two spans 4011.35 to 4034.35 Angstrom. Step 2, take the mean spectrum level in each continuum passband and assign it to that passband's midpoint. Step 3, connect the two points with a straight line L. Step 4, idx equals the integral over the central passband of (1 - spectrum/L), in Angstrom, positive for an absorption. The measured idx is 8.0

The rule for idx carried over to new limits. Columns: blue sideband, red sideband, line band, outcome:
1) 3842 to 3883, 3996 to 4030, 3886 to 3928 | 3.89 Angstrom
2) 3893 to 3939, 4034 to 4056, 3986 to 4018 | -2.52 Angstrom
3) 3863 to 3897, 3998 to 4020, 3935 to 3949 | 0.94 Angstrom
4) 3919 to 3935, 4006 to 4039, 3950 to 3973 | 5.79 Angstrom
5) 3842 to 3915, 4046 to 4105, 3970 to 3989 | 1.48 Angstrom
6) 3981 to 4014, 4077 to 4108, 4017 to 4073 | -4.37 Angstrom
